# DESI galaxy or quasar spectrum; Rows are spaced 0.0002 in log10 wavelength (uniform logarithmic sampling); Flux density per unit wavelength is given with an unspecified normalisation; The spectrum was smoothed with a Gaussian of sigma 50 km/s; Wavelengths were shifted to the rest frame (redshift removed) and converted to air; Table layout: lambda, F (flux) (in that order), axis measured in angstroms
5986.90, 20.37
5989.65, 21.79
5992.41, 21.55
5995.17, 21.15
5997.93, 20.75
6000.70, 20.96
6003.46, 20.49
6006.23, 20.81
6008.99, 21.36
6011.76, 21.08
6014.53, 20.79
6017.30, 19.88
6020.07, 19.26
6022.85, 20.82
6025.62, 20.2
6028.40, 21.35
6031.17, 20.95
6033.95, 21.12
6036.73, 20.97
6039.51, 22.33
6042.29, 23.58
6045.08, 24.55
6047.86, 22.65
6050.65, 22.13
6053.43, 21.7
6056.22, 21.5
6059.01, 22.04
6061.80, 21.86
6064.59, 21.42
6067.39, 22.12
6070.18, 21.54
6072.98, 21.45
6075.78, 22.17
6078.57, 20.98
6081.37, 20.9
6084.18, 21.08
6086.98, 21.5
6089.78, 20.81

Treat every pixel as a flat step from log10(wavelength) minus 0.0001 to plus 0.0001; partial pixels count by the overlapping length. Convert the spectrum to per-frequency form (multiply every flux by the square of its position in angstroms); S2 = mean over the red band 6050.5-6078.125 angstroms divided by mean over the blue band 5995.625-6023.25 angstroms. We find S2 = 1.07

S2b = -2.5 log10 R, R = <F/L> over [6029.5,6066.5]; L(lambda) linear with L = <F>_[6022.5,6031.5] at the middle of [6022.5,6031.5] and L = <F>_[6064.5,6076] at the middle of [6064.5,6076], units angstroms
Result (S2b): -0.04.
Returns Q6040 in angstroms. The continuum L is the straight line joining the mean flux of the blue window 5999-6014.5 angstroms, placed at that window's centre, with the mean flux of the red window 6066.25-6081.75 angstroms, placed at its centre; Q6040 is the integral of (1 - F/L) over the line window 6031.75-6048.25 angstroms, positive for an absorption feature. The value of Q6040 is -0.9 angstroms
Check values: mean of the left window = 20.9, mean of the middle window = 22.4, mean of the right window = 21.6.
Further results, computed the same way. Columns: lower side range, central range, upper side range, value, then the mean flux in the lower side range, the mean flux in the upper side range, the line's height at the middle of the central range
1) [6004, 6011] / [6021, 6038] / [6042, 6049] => 1.3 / 21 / 23.6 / 22.5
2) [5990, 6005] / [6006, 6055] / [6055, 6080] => -0.2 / 21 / 21.7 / 21.3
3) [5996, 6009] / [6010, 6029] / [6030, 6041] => 0.6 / 20.8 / 21.4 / 21.1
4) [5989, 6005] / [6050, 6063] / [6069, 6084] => -0.3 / 21.1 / 21.4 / 21.3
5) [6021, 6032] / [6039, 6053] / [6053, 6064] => -1.1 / 20.8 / 21.8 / 21.4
